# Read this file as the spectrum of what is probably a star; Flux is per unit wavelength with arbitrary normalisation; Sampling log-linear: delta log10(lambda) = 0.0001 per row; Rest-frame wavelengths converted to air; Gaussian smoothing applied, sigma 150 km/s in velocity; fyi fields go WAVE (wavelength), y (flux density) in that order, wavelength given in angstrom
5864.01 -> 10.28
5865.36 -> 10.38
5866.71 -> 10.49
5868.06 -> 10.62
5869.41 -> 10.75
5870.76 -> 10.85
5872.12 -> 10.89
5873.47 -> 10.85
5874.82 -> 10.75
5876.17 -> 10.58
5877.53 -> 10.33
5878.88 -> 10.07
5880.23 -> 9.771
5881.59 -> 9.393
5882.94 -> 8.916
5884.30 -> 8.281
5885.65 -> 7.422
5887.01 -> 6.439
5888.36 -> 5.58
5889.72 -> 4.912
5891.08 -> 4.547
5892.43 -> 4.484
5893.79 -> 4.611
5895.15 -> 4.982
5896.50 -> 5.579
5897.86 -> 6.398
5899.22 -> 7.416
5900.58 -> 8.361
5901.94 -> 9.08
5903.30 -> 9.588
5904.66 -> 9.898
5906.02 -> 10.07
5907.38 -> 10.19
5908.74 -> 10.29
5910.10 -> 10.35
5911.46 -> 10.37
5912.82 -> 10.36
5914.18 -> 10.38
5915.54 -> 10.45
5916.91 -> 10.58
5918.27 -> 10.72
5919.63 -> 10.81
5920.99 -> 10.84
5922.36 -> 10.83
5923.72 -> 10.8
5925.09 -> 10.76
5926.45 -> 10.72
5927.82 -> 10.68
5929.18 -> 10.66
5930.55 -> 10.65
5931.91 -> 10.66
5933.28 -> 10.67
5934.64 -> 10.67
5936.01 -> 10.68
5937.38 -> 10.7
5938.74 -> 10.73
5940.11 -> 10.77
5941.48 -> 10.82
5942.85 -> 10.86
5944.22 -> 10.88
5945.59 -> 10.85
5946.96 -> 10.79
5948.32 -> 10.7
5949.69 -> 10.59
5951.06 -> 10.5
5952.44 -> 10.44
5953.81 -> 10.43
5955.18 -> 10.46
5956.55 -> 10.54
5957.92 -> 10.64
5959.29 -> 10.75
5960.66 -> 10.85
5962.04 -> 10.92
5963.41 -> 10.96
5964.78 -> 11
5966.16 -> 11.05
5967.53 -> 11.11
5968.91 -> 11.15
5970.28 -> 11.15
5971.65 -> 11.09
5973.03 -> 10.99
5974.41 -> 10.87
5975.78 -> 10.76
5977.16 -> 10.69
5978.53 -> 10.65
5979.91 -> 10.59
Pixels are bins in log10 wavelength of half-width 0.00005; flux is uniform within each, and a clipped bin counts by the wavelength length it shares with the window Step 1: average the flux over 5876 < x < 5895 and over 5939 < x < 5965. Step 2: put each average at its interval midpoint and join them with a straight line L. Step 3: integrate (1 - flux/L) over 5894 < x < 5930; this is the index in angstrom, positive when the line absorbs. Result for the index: -3.5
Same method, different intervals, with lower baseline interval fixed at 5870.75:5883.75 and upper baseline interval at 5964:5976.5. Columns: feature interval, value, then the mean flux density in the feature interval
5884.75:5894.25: 4.4 angstrom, 5.52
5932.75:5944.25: 0.0 angstrom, 10.7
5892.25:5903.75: 4.0 angstrom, 6.76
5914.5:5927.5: -0.2 angstrom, 10.7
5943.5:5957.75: 0.3 angstrom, 10.6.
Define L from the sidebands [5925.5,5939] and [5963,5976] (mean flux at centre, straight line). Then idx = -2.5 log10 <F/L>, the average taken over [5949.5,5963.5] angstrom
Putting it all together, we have 0.028 mag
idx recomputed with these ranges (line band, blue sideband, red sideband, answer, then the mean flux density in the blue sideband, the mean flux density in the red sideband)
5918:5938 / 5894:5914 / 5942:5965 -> -0.11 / 8.73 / 10.7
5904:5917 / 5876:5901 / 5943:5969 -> -0.23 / 7.19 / 10.8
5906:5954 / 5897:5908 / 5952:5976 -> -0.10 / 8.81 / 10.9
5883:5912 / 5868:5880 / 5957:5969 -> 0.37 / 10.6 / 10.9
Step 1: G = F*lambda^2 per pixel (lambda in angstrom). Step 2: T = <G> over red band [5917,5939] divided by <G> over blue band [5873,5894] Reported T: 1.4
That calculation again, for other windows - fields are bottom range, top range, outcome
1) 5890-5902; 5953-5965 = 1.83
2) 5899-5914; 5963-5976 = 1.16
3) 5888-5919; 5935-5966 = 1.32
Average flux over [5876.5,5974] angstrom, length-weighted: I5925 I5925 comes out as 9.74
